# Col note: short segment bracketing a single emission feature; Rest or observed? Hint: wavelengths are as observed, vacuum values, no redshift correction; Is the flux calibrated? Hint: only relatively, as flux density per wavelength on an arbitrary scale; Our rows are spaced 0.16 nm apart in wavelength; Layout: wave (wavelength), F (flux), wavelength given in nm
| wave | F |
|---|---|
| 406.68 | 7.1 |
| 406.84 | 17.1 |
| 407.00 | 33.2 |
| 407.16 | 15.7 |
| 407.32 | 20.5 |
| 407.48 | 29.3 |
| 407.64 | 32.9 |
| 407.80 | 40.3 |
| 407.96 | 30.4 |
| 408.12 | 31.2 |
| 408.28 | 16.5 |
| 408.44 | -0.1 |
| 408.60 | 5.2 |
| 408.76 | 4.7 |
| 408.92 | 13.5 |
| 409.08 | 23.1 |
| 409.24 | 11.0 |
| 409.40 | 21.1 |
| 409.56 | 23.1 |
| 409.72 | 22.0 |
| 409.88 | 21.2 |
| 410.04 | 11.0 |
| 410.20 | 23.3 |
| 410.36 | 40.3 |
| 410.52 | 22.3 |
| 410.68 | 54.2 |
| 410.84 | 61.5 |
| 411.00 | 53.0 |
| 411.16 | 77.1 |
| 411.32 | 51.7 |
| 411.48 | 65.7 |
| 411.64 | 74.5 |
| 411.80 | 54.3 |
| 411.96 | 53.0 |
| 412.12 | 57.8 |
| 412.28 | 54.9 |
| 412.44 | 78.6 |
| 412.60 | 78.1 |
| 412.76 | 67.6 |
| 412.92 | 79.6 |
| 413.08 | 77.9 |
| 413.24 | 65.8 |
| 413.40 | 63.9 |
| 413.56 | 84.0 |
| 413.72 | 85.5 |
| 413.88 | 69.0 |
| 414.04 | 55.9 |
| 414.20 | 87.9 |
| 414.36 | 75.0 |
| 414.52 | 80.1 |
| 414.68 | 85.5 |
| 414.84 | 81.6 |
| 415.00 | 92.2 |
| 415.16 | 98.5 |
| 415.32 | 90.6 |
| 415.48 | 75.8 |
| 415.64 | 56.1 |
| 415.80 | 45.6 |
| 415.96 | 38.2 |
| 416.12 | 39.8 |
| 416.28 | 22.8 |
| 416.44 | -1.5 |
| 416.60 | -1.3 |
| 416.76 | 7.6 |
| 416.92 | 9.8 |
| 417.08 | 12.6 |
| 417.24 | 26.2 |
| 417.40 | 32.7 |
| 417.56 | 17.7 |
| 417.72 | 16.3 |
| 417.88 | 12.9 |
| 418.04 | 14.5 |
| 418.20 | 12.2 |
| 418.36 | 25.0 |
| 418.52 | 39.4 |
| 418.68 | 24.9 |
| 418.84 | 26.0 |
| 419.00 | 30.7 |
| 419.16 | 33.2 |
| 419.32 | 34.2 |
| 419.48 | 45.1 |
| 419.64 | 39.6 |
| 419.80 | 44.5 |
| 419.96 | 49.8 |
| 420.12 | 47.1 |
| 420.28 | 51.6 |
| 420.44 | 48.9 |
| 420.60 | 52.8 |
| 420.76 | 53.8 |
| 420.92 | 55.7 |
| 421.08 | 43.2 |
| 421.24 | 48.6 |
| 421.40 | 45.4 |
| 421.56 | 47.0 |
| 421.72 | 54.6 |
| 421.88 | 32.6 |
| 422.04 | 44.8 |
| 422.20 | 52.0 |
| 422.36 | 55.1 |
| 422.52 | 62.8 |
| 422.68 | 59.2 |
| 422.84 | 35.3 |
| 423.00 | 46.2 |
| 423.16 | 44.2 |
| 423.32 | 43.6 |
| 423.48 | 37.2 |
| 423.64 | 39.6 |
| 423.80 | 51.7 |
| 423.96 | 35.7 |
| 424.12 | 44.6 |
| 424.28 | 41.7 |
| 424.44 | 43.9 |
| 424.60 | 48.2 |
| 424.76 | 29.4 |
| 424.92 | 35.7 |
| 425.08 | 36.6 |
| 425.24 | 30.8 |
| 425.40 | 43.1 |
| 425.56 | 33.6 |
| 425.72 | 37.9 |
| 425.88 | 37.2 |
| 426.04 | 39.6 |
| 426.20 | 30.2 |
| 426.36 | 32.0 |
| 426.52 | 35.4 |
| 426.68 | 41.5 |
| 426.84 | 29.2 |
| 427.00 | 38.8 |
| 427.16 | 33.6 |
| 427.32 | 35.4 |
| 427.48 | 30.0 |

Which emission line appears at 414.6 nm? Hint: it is Lyman alpha 1216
